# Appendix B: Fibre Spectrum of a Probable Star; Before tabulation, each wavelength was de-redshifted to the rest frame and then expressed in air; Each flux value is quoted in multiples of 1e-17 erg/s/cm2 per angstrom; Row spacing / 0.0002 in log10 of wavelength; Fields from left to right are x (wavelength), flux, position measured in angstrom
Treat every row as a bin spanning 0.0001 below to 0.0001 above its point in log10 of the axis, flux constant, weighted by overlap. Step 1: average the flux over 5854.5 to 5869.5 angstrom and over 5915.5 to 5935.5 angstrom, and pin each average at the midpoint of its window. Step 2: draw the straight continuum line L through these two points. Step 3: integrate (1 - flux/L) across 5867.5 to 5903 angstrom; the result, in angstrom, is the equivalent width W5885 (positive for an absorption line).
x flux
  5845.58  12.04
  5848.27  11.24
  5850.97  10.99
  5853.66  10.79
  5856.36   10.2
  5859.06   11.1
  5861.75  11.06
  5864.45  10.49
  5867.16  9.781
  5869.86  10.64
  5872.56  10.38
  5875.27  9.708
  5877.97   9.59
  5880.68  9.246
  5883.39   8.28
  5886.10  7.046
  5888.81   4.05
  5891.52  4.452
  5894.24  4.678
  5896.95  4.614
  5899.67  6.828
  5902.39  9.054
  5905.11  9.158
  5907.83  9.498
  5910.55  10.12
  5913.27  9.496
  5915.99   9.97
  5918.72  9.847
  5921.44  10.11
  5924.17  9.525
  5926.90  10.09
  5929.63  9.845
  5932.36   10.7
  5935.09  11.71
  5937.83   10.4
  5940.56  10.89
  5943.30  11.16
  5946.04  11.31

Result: 9.6 angstrom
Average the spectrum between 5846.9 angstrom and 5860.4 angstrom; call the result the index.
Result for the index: 10.9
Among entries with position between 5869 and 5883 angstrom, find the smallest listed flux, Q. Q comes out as 9.246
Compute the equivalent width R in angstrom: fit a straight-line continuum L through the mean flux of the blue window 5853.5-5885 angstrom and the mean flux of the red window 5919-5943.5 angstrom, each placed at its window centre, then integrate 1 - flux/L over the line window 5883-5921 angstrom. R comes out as 9.5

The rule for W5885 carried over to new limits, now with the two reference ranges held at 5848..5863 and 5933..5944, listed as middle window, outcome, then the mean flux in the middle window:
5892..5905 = 5.34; 6.44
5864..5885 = 2.32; 9.7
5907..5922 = 1.55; 9.84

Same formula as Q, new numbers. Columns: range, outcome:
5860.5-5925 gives 4.05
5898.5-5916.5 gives 6.828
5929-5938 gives 9.845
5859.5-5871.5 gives 9.781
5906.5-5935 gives 9.496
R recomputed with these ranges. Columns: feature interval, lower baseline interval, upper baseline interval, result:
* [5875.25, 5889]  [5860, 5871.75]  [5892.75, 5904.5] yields 0.7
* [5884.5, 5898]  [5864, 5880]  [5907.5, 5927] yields 6.7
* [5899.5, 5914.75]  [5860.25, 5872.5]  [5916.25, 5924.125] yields 1.3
